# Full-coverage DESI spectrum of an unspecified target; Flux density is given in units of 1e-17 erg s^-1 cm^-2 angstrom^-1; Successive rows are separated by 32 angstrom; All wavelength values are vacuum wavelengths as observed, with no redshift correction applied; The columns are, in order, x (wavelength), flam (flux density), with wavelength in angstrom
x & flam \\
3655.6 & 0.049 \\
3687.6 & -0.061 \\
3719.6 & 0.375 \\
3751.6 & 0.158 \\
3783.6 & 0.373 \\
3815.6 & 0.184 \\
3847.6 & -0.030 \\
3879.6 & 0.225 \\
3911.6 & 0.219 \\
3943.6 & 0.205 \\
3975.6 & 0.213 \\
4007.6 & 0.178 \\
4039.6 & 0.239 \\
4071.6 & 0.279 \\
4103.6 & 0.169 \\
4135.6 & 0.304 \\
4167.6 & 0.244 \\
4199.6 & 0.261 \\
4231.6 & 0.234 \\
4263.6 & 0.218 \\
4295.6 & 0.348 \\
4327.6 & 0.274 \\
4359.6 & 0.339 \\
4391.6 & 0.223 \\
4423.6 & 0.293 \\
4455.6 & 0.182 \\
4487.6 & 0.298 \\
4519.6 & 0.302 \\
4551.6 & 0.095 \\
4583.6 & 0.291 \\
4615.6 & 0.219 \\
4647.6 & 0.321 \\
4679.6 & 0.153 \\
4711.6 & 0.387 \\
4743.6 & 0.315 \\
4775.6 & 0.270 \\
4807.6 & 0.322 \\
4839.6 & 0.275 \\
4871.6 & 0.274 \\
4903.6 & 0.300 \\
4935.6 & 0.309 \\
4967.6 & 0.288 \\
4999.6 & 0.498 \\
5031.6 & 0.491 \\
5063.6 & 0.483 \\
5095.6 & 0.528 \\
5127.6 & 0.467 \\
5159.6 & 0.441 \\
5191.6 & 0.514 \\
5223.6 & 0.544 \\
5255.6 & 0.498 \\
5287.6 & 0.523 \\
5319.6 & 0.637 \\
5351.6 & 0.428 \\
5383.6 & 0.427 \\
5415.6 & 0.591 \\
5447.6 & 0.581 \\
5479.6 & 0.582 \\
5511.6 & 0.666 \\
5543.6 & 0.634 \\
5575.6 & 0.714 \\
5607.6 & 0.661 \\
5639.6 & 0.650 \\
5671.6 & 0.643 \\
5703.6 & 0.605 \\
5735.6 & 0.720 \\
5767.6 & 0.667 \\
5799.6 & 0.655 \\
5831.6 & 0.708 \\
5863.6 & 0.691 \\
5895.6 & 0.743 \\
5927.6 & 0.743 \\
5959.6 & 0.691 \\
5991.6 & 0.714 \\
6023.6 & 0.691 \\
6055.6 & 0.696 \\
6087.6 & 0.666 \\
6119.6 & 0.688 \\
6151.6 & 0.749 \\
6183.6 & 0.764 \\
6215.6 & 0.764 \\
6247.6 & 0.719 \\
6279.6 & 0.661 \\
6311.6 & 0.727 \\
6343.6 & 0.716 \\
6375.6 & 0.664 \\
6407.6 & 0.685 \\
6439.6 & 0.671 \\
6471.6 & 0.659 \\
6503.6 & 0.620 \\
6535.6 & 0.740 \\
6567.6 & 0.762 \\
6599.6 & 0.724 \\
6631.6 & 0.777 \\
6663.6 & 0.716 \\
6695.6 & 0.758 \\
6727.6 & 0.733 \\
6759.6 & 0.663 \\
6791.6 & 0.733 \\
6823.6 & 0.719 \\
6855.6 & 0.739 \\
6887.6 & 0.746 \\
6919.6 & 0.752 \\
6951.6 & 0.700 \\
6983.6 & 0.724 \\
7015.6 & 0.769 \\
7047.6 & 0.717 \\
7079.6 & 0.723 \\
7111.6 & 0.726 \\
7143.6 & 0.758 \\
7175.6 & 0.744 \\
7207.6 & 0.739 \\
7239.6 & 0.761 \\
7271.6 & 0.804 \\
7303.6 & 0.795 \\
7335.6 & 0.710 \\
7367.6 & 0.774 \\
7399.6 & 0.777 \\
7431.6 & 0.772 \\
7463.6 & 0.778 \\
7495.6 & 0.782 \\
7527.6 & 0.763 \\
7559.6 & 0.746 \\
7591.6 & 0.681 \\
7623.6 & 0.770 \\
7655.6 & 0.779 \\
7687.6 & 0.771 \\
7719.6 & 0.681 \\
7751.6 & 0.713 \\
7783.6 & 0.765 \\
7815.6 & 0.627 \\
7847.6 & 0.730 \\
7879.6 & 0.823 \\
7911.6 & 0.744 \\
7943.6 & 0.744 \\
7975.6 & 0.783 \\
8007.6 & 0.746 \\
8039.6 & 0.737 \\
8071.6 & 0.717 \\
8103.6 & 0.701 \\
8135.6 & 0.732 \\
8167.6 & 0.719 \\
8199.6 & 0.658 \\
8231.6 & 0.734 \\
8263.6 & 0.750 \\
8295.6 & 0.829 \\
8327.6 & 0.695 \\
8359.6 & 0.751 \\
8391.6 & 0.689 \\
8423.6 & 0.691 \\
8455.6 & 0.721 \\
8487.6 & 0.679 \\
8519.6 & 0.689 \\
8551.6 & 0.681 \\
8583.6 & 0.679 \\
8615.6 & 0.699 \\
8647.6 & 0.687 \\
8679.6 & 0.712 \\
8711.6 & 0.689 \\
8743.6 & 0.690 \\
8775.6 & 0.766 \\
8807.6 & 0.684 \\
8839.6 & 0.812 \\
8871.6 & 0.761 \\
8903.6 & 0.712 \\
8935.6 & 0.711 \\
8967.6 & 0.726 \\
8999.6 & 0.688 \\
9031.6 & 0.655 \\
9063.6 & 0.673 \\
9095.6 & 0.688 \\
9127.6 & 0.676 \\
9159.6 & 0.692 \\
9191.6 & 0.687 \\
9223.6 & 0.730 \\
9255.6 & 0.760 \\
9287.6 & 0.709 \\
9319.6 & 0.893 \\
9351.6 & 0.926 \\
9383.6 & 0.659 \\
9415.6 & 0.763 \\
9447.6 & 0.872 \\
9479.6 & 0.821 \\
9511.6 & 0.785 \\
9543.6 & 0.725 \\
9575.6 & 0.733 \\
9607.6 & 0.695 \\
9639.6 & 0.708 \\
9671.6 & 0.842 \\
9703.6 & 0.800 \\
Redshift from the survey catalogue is 0.25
